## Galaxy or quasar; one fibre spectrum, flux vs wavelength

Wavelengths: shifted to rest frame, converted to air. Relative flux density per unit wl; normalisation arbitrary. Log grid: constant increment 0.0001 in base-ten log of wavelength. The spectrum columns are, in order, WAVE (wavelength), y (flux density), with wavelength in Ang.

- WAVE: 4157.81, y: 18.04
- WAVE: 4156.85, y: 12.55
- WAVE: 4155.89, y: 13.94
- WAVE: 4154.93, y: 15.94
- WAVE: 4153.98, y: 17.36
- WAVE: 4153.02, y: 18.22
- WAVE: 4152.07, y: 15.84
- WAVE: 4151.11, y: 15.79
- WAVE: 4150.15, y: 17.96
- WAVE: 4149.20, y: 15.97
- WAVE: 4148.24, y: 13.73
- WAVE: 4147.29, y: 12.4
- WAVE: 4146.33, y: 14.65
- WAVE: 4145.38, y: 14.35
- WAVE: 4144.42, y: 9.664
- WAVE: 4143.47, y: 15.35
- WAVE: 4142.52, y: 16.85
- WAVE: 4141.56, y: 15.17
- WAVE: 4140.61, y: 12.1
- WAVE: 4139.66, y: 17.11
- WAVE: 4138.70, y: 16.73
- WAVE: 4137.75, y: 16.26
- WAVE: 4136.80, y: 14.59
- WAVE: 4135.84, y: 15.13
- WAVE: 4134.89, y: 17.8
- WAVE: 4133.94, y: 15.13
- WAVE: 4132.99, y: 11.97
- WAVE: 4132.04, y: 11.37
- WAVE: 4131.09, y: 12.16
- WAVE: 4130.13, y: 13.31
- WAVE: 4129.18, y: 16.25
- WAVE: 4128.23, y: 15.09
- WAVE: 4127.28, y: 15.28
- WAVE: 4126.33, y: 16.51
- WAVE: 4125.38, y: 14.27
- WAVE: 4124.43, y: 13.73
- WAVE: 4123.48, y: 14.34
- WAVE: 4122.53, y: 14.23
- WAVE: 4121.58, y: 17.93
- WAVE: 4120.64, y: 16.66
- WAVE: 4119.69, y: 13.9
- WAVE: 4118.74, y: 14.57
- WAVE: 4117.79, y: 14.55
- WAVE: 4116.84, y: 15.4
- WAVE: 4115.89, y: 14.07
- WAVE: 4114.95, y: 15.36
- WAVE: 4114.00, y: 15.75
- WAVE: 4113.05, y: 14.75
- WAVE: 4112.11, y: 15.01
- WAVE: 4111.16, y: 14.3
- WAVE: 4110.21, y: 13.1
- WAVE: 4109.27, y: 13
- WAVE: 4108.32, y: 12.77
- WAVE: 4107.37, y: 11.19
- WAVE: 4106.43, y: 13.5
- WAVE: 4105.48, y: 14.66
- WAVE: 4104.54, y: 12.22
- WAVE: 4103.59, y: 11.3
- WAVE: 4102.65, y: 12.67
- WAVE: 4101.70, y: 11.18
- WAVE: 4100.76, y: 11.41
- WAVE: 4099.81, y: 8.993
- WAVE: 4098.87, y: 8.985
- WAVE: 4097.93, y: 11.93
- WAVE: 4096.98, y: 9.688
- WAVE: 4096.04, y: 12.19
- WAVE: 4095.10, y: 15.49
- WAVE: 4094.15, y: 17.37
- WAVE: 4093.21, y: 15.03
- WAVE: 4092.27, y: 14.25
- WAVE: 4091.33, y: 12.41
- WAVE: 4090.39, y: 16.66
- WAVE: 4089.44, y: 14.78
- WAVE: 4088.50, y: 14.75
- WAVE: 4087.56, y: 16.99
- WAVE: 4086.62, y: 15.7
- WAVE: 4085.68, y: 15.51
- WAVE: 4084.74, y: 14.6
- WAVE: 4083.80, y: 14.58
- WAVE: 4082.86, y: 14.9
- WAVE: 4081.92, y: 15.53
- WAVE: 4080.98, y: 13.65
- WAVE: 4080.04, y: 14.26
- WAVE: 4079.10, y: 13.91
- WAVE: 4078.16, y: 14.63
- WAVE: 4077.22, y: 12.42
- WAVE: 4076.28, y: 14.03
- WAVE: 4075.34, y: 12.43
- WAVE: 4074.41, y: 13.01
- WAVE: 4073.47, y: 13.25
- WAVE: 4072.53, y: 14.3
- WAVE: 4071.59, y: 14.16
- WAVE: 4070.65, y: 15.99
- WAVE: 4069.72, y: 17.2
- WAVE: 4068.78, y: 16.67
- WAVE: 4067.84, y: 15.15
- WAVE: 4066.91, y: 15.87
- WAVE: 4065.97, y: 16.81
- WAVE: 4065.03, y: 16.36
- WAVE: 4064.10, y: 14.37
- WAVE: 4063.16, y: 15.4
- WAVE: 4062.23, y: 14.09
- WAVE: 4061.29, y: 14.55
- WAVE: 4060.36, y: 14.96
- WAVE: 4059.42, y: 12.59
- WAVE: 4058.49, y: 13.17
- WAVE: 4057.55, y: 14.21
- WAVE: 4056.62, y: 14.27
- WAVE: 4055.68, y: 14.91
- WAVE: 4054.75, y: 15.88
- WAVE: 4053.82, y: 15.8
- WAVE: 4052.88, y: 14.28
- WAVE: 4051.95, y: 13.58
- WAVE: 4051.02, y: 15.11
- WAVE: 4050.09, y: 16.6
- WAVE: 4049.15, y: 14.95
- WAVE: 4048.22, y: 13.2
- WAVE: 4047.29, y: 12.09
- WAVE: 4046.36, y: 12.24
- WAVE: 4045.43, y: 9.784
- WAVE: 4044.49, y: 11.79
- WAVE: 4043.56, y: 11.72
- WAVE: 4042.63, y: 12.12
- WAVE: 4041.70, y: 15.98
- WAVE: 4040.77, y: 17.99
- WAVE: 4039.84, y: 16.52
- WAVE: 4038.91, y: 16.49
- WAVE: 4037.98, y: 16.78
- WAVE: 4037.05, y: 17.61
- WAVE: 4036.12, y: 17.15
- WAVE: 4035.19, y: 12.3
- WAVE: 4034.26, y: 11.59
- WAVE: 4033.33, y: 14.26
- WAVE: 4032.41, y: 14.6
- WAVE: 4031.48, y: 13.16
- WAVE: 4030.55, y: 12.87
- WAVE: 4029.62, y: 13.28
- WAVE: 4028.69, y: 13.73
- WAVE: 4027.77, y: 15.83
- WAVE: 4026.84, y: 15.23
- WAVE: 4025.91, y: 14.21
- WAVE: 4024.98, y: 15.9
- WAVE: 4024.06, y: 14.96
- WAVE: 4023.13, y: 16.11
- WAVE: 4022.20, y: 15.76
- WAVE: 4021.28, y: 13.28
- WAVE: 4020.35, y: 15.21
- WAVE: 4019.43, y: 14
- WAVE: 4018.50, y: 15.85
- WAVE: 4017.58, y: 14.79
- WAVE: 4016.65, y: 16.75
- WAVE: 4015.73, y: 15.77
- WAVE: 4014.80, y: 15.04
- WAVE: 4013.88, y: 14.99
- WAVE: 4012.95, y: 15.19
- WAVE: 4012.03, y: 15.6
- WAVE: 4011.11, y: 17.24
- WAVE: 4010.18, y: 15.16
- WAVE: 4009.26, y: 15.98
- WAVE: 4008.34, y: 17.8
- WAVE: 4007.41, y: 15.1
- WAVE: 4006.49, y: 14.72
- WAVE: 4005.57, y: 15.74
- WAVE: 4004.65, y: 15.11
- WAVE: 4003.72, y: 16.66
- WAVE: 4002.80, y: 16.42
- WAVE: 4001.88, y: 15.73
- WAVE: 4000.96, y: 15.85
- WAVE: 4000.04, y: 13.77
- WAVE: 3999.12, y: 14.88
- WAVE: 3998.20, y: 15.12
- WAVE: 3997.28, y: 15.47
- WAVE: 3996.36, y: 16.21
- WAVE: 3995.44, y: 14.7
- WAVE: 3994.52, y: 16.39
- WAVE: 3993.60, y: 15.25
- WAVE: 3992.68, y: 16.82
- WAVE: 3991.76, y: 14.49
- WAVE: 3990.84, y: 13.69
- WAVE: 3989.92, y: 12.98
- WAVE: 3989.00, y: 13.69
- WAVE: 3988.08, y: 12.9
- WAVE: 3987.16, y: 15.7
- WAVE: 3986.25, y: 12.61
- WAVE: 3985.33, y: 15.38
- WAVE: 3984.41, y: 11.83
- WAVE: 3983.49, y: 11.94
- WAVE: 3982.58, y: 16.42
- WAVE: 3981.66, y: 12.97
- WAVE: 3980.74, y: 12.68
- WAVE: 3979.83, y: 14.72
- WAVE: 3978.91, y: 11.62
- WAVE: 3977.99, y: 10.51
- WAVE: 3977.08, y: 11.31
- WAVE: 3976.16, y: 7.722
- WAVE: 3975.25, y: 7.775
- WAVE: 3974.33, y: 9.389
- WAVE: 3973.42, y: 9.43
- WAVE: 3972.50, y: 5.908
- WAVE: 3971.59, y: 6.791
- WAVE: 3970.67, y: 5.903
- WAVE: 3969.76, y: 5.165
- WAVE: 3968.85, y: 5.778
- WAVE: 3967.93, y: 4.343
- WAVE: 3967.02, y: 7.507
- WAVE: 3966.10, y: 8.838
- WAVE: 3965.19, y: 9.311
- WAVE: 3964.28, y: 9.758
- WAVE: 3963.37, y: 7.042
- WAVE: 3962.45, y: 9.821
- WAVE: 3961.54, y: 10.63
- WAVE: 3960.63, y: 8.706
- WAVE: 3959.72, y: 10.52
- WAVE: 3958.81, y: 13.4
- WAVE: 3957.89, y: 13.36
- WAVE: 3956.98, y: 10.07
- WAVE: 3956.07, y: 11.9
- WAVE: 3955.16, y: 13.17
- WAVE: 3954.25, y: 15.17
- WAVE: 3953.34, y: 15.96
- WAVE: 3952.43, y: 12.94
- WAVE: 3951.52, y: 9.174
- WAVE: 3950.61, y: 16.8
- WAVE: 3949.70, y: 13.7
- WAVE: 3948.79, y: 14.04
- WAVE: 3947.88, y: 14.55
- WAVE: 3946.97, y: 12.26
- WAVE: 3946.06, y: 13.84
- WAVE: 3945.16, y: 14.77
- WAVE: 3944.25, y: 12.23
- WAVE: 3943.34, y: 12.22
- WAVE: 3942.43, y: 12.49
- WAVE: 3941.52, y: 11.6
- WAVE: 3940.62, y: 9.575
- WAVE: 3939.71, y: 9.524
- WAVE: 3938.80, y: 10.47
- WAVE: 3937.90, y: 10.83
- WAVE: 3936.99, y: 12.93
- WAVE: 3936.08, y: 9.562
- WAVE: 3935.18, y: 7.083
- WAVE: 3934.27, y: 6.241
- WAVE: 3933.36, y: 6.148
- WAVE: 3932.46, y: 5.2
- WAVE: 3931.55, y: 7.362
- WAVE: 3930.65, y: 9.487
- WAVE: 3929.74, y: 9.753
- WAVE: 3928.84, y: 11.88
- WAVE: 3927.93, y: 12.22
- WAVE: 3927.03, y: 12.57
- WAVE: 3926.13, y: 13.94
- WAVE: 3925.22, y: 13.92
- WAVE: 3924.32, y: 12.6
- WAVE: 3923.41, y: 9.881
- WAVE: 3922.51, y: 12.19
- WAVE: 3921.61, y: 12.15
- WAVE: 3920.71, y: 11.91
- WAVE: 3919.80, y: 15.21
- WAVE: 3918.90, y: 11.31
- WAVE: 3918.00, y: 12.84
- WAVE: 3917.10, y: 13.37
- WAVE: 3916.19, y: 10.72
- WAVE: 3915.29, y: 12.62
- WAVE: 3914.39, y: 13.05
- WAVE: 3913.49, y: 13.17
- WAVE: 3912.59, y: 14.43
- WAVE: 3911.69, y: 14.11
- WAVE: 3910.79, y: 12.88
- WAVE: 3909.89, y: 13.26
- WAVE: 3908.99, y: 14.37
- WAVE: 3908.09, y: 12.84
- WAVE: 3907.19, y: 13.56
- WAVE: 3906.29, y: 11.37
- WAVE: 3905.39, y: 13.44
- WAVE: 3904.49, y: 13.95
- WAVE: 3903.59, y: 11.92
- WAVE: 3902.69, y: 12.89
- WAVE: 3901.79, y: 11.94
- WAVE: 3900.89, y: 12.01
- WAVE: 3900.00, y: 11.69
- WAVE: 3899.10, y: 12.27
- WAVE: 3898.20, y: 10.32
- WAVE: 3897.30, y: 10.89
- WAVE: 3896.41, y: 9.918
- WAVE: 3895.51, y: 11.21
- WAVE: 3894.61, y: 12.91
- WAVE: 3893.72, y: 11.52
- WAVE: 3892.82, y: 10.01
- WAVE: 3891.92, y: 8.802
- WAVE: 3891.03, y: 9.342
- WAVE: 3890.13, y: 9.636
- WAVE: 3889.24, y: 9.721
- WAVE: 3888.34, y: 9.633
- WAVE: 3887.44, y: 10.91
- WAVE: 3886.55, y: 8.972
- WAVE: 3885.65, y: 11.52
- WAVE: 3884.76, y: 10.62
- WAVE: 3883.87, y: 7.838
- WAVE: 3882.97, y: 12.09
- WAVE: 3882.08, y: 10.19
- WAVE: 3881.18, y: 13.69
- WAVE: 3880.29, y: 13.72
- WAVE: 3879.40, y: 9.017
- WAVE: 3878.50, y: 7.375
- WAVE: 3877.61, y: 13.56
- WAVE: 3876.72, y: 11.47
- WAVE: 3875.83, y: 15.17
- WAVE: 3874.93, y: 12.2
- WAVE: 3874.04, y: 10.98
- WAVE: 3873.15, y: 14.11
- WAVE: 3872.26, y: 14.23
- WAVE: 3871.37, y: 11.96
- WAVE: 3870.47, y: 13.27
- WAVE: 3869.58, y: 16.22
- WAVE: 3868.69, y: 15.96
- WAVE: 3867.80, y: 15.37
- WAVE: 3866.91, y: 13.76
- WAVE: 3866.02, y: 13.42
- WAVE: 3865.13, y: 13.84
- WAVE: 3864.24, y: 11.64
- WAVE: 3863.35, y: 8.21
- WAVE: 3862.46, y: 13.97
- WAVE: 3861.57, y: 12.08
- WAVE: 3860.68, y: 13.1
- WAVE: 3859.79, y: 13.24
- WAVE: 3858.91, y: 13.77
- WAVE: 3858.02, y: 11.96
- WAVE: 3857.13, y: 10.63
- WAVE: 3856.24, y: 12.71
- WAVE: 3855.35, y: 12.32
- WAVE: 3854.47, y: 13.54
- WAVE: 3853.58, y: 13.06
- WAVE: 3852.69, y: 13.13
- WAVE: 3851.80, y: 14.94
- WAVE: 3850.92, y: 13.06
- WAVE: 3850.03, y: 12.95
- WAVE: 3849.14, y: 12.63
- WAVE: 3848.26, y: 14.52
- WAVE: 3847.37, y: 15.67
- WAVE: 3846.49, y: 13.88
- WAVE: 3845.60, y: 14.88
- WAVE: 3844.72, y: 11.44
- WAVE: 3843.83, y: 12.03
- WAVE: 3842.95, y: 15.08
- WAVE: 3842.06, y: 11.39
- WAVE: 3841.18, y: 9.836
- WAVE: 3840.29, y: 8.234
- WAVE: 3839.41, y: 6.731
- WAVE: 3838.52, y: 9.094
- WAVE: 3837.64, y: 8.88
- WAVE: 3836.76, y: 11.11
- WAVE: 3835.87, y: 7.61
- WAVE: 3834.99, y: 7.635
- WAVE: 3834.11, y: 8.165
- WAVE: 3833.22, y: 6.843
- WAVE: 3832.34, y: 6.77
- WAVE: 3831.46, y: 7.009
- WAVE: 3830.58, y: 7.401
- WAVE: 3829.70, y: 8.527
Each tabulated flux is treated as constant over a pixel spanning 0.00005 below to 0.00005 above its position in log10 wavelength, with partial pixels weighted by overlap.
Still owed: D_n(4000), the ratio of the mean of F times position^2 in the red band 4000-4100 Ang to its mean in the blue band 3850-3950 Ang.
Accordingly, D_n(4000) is 1.3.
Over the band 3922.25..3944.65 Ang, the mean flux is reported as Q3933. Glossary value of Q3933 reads 10.5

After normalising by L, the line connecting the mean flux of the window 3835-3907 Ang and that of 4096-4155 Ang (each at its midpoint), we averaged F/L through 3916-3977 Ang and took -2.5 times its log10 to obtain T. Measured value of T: 0.18 mag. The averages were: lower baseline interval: 11.9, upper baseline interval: 14.2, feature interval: 10.7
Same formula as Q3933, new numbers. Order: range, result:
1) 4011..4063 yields 14.6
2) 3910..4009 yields 12.1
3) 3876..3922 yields 11.8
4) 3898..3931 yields 12.5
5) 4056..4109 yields 14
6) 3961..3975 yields 7.71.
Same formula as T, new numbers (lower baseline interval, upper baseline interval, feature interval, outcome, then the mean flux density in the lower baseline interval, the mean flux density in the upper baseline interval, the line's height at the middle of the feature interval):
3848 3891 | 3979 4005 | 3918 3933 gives 0.17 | 12.3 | 14.6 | 13.4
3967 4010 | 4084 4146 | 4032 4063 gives -0.07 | 12.8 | 14.1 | 13.4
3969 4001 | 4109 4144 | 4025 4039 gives -0.11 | 12.4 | 14.8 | 13.2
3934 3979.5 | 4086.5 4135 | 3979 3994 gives -0.24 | 10.5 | 13.9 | 11.2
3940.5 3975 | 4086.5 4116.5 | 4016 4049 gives -0.19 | 10.7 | 13.5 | 12.2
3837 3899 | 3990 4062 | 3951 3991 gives 0.27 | 11.9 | 14.9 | 13.8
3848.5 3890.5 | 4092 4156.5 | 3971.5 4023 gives -0.06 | 12.3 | 14.3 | 13.3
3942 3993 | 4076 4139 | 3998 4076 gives -0.16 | 11.5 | 14.1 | 12.8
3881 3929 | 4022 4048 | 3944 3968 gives 0.10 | 11.9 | 14.3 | 12.8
